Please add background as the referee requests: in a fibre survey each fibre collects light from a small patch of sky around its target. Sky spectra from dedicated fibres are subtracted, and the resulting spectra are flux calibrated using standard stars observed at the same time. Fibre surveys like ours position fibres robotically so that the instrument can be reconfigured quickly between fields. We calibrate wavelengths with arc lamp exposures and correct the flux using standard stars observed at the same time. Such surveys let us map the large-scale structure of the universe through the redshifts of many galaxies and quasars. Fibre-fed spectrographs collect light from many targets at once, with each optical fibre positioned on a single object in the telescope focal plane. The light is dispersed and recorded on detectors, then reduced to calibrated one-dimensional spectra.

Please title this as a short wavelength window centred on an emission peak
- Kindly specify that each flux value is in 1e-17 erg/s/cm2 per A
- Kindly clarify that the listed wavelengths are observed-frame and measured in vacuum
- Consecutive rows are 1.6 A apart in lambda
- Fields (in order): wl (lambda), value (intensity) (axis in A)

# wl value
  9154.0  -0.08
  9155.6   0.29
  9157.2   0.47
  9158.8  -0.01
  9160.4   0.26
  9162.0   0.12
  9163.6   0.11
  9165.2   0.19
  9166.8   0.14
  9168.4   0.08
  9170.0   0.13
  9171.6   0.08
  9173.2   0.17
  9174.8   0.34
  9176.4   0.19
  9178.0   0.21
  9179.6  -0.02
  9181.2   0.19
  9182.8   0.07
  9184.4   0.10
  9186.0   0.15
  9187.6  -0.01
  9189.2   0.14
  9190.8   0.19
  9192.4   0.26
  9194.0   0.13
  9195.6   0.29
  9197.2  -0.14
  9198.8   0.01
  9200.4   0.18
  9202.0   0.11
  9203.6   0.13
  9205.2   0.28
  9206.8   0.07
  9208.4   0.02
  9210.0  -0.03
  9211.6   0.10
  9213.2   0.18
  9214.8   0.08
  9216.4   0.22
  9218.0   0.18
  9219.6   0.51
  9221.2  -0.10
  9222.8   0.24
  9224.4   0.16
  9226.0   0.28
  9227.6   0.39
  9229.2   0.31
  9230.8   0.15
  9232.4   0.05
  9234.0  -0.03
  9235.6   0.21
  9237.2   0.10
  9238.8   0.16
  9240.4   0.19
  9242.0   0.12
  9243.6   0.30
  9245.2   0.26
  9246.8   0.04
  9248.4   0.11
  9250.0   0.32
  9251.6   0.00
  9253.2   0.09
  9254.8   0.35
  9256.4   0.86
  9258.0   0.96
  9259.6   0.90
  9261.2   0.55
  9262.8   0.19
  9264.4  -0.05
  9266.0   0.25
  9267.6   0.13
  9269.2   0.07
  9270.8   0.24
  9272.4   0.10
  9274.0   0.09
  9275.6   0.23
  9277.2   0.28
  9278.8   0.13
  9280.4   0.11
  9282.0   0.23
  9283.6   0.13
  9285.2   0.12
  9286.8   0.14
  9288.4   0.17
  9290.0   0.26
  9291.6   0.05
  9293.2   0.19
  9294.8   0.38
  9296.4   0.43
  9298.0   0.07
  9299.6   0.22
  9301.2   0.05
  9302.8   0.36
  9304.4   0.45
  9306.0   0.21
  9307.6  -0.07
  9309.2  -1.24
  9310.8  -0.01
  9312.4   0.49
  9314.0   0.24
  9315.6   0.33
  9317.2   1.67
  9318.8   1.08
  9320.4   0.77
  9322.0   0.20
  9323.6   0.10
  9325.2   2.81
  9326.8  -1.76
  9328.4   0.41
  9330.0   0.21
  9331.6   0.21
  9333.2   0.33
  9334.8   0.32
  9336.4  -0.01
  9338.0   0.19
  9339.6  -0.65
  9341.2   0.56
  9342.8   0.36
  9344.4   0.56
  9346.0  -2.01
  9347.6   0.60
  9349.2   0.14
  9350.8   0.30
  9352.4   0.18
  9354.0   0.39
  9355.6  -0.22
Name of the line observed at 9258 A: H-beta 4861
